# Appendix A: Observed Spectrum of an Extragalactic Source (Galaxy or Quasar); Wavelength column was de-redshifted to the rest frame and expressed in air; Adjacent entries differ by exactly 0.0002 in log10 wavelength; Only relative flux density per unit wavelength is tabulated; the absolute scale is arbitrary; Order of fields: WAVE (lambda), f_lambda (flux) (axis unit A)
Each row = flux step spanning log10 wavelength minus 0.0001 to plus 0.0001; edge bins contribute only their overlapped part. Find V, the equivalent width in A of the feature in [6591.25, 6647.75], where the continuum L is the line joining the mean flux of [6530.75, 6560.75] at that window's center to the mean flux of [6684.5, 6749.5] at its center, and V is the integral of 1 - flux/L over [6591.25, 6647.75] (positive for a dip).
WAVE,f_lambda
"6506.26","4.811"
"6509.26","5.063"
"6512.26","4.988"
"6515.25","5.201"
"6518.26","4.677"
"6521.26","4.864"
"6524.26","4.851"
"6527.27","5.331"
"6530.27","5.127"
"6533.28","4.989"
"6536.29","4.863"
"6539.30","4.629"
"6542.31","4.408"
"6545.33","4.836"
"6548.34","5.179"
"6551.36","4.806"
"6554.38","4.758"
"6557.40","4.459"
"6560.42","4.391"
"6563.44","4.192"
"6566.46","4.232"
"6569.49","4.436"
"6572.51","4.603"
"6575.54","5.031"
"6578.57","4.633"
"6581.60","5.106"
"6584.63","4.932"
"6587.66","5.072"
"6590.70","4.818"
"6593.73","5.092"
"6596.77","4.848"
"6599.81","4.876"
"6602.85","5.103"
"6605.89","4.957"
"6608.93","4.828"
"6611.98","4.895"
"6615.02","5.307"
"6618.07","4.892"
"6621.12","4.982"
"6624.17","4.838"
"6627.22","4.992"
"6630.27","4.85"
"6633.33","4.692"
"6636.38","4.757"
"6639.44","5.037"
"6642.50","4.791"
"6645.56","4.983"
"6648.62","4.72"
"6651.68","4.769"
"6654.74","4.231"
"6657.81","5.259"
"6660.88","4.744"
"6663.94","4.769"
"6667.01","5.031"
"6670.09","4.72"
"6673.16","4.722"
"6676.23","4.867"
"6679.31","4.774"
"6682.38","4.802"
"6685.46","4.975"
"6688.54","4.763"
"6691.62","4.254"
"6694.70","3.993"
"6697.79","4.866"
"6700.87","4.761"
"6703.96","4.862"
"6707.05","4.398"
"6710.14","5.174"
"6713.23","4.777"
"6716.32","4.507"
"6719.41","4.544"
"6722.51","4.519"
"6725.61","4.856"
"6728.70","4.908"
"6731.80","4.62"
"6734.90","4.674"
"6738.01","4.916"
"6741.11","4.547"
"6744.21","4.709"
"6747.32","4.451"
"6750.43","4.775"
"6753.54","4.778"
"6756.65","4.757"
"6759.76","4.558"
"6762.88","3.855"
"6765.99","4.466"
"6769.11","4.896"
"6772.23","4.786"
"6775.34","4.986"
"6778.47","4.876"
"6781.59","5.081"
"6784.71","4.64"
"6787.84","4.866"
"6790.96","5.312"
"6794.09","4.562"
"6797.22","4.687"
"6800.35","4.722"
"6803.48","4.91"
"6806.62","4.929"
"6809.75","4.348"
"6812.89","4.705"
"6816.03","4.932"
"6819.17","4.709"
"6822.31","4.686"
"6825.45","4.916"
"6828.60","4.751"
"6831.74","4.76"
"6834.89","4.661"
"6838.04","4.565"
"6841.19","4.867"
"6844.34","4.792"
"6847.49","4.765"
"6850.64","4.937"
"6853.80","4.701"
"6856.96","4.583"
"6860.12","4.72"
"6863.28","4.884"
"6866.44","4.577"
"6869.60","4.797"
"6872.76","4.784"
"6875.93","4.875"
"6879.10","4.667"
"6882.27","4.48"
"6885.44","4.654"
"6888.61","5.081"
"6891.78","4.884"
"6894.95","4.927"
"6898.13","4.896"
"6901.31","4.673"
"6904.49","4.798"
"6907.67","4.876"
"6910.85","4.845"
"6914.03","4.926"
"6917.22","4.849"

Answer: -2.5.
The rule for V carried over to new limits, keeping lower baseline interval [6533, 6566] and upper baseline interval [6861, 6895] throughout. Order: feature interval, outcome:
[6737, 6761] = 0.2 A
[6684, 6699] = 0.5 A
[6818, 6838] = 0.1 A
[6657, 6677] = -0.7 A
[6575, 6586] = -0.6 A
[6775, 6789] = -0.4 A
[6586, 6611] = -1.5 A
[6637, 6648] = -0.5 A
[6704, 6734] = 0.1 A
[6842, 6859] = 0.0 A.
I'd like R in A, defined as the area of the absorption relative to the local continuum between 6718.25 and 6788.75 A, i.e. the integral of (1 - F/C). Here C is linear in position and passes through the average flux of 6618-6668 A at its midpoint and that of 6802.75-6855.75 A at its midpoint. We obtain 1.4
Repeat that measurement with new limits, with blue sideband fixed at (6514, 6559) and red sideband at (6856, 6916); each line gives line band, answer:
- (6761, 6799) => 0.5 A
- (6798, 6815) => 0.3 A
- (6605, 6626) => -0.5 A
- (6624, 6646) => -0.1 A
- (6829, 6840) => 0.3 A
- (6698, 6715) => 0.1 A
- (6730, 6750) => 0.6 A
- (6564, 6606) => 0.3 A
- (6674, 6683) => 0.0 A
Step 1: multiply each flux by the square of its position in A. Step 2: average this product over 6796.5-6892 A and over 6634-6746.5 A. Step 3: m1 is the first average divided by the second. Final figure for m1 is 1.05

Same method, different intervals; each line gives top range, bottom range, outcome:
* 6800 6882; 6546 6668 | 1.06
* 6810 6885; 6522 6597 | 1.08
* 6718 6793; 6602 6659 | 1.00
